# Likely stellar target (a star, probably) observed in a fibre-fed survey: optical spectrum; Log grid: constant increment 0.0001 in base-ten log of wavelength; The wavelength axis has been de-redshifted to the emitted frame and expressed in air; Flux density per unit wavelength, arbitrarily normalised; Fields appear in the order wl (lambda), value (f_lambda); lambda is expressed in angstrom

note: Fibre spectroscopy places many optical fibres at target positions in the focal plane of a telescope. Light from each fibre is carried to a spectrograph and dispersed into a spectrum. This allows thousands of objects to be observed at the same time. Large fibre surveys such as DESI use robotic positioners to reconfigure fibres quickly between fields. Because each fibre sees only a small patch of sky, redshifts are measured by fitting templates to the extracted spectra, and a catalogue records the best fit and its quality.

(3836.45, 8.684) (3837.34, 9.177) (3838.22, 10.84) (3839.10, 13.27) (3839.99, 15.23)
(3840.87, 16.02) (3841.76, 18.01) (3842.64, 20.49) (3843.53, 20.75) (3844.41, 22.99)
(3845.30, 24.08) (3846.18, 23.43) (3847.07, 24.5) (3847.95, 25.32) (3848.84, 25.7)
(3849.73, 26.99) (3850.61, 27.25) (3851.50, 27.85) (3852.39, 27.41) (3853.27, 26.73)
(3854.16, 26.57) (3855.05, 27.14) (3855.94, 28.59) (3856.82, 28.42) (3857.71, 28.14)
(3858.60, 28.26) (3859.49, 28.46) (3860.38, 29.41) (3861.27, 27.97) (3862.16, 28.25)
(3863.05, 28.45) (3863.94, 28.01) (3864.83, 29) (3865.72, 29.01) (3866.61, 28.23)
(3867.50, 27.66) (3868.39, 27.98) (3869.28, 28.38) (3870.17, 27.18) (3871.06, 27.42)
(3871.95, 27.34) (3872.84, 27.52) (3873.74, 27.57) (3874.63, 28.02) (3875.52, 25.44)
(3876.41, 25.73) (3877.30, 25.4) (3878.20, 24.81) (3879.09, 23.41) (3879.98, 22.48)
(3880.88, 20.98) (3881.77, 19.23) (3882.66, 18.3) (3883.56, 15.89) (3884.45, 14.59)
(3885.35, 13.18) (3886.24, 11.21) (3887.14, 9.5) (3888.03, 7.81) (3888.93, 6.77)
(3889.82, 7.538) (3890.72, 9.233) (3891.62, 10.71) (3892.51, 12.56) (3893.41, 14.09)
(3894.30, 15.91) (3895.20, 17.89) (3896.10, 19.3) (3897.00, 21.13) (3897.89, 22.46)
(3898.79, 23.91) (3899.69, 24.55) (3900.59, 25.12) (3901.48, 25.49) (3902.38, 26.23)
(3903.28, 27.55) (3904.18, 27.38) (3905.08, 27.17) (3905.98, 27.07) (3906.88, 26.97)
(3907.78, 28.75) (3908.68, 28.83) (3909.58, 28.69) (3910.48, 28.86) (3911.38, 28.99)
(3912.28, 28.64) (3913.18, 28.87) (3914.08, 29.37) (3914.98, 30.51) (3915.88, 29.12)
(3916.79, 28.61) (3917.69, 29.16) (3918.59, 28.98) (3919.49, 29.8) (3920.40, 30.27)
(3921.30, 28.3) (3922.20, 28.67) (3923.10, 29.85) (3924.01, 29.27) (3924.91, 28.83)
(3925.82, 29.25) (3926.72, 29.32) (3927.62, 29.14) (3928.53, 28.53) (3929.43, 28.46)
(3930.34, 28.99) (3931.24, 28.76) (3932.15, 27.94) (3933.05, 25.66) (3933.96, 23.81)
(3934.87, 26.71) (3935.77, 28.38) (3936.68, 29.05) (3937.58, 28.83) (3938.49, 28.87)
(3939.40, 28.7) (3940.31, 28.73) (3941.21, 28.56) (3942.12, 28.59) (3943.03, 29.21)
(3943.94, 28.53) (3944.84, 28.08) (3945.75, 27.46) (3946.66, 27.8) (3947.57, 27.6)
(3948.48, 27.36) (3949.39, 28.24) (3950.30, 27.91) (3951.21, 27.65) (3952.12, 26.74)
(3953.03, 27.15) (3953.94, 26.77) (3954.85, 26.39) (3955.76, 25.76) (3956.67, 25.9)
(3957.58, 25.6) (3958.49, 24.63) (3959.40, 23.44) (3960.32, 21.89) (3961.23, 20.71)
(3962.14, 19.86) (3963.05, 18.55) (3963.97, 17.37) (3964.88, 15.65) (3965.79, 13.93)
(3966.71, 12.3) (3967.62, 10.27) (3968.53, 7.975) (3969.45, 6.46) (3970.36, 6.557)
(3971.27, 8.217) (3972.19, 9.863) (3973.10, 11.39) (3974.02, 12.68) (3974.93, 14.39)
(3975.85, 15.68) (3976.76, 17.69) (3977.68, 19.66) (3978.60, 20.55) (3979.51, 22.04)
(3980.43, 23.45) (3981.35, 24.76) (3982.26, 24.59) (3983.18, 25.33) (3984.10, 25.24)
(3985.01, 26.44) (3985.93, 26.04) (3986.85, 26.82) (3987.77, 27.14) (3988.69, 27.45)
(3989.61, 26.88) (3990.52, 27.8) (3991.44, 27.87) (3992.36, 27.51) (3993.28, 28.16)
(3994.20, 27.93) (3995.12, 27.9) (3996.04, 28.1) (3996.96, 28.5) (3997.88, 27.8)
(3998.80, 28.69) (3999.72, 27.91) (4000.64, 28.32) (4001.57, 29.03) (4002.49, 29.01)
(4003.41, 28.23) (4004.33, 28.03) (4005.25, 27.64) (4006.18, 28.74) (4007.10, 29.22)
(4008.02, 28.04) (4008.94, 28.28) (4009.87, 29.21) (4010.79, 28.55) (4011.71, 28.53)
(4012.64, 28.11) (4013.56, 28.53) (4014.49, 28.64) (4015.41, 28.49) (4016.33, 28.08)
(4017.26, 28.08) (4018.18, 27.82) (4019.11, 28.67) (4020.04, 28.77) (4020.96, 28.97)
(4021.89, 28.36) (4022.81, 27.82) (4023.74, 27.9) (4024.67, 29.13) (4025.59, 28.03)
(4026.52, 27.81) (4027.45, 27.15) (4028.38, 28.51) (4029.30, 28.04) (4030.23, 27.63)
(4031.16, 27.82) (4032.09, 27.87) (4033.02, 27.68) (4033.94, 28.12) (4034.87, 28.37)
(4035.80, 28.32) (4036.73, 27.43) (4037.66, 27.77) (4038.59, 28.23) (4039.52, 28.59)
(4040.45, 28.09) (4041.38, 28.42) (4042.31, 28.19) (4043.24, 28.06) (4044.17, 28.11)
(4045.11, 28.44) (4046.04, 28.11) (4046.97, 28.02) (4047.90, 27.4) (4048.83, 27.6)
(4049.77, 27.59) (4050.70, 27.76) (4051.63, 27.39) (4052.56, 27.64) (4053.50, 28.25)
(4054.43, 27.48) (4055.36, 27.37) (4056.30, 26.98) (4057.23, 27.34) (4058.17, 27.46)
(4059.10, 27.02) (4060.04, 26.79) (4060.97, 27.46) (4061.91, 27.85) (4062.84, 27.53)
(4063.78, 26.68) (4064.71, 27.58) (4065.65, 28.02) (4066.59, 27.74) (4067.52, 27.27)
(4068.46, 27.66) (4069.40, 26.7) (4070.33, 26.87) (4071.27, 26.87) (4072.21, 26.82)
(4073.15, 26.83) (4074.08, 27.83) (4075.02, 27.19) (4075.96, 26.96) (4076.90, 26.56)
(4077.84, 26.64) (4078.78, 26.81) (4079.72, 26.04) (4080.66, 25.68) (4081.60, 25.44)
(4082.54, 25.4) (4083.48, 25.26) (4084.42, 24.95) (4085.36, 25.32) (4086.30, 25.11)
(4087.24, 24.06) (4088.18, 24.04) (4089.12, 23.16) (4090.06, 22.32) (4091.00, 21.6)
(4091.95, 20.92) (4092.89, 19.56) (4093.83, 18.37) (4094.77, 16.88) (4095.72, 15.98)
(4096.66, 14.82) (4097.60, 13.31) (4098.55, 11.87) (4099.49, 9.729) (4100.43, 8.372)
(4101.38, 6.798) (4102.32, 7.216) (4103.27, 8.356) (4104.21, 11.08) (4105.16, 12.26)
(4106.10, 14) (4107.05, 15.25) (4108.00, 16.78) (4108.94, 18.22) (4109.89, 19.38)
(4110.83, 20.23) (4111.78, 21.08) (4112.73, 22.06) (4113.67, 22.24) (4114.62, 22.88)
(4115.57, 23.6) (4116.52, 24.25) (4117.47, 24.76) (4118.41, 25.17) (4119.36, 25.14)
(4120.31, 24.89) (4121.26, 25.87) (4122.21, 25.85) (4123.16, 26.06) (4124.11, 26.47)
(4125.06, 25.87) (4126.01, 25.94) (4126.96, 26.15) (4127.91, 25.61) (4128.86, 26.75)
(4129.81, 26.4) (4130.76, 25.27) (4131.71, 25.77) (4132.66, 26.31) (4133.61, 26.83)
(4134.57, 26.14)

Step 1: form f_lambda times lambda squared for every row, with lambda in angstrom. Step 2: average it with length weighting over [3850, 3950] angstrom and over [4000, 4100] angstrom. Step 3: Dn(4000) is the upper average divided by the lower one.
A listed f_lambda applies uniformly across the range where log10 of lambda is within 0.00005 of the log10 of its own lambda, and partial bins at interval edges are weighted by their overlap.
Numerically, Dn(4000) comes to 1.12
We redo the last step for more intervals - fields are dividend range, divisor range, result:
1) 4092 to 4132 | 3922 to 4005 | 0.87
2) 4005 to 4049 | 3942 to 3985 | 1.39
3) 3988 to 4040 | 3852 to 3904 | 1.33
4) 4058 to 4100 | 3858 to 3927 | 1.09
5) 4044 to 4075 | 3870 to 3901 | 1.56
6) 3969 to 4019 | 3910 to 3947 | 0.89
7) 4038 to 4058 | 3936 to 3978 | 1.35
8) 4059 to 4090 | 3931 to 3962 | 1.05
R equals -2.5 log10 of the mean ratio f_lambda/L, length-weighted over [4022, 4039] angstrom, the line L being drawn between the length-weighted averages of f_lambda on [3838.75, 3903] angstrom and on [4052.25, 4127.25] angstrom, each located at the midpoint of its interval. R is -0.23 mag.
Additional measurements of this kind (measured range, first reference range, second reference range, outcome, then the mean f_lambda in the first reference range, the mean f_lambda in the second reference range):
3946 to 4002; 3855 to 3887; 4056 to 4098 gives 0.111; 25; 24.8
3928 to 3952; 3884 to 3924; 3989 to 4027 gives -0.136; 22.8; 28.3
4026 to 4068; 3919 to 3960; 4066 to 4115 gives -0.211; 27.8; 20.9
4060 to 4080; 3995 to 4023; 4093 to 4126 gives -0.209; 28.4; 18.5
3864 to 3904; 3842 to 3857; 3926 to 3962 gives 0.228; 25.4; 27.2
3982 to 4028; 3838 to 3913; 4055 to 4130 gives -0.215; 23.1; 22.7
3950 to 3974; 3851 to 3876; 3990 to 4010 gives 0.448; 27.9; 28.3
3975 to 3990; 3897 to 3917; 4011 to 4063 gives 0.179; 27.3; 28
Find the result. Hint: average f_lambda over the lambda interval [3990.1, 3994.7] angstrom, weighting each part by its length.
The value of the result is 27.8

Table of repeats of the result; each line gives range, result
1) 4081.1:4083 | 25.4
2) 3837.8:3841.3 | 13.9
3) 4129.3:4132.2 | 25.9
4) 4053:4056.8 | 27.5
